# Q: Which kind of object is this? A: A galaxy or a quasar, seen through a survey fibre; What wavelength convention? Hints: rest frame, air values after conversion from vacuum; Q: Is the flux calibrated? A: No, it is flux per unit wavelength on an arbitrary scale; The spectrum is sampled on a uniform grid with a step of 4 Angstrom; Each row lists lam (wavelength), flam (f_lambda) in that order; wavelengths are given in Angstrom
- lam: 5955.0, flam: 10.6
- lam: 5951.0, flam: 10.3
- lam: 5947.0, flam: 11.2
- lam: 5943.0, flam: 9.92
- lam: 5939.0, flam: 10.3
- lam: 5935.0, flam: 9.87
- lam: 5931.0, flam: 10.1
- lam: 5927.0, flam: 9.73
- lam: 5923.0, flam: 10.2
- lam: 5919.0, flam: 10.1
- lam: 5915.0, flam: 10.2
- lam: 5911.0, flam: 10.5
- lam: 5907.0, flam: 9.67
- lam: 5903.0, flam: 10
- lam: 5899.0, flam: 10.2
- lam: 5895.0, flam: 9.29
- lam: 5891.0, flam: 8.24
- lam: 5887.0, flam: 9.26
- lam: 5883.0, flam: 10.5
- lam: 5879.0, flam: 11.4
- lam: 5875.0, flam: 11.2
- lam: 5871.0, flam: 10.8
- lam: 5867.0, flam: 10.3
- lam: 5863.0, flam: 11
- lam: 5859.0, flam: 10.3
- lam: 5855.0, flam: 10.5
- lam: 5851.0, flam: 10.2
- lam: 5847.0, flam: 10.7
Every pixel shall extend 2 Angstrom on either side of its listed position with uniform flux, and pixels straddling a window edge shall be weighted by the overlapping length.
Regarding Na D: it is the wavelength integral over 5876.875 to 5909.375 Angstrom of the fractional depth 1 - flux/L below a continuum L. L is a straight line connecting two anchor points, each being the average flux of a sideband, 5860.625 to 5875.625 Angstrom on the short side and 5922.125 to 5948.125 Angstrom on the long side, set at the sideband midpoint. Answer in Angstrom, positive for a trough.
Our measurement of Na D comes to 2.2 Angstrom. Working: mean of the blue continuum 10.8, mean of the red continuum 10.2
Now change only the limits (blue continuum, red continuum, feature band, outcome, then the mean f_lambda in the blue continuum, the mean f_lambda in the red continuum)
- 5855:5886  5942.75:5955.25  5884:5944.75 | 4.50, 10.7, 10.6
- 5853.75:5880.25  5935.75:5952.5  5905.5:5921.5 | 0.62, 10.8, 10.4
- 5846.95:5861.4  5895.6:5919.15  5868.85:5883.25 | -1.07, 10.4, 10.1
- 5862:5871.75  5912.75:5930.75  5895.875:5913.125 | 0.36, 10.7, 10.1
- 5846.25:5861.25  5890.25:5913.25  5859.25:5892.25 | -0.90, 10.4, 9.73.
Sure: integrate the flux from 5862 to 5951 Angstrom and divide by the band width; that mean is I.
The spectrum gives 10.2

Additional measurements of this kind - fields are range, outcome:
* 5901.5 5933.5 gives 10.1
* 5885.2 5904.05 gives 9.37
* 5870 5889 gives 10.6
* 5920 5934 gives 10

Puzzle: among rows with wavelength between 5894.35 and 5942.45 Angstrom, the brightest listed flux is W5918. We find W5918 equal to 10.5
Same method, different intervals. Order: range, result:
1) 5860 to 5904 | 11.4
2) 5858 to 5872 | 11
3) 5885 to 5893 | 9.26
